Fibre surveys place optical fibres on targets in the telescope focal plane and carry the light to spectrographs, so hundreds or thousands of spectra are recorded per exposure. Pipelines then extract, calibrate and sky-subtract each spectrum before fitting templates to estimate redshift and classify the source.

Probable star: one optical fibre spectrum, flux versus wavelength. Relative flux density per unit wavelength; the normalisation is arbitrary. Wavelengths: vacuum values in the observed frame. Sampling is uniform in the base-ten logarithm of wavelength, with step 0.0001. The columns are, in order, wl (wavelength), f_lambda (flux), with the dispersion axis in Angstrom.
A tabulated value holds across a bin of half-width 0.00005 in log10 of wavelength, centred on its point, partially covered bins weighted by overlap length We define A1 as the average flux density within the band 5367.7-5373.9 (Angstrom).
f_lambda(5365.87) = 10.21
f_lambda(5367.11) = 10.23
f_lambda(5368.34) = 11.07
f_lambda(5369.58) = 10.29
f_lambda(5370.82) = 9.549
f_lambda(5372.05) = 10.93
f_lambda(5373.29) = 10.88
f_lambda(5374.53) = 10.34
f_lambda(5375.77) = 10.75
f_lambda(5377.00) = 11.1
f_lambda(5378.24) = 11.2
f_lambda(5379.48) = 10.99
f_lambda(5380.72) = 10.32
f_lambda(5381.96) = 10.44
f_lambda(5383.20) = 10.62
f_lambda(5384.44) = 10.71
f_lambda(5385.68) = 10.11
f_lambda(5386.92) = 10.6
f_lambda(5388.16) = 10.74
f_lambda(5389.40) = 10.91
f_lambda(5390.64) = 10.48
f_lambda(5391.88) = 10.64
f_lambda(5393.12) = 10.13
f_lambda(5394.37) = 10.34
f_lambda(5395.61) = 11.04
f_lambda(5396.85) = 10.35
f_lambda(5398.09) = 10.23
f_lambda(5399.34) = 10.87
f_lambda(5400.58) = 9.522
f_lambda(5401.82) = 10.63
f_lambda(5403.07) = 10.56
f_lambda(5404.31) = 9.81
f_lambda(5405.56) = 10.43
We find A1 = 10.5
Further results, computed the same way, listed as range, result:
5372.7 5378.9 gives 10.9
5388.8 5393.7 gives 10.6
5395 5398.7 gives 10.6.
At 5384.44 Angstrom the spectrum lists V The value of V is 10.71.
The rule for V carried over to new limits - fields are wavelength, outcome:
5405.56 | 10.43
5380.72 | 10.32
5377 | 11.1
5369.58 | 10.29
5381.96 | 10.44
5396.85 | 10.35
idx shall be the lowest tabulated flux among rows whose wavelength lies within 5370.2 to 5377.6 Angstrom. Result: 9.549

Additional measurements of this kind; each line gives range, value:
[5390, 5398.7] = 10.13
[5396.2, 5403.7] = 9.522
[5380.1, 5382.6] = 10.32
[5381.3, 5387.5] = 10.11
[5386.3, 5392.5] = 10.48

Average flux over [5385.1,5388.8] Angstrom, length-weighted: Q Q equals 10.5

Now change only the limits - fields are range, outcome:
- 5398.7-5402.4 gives 10.3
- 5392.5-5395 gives 10.2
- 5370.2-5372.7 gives 10.3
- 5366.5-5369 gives 10.7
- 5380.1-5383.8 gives 10.5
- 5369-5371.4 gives 9.91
